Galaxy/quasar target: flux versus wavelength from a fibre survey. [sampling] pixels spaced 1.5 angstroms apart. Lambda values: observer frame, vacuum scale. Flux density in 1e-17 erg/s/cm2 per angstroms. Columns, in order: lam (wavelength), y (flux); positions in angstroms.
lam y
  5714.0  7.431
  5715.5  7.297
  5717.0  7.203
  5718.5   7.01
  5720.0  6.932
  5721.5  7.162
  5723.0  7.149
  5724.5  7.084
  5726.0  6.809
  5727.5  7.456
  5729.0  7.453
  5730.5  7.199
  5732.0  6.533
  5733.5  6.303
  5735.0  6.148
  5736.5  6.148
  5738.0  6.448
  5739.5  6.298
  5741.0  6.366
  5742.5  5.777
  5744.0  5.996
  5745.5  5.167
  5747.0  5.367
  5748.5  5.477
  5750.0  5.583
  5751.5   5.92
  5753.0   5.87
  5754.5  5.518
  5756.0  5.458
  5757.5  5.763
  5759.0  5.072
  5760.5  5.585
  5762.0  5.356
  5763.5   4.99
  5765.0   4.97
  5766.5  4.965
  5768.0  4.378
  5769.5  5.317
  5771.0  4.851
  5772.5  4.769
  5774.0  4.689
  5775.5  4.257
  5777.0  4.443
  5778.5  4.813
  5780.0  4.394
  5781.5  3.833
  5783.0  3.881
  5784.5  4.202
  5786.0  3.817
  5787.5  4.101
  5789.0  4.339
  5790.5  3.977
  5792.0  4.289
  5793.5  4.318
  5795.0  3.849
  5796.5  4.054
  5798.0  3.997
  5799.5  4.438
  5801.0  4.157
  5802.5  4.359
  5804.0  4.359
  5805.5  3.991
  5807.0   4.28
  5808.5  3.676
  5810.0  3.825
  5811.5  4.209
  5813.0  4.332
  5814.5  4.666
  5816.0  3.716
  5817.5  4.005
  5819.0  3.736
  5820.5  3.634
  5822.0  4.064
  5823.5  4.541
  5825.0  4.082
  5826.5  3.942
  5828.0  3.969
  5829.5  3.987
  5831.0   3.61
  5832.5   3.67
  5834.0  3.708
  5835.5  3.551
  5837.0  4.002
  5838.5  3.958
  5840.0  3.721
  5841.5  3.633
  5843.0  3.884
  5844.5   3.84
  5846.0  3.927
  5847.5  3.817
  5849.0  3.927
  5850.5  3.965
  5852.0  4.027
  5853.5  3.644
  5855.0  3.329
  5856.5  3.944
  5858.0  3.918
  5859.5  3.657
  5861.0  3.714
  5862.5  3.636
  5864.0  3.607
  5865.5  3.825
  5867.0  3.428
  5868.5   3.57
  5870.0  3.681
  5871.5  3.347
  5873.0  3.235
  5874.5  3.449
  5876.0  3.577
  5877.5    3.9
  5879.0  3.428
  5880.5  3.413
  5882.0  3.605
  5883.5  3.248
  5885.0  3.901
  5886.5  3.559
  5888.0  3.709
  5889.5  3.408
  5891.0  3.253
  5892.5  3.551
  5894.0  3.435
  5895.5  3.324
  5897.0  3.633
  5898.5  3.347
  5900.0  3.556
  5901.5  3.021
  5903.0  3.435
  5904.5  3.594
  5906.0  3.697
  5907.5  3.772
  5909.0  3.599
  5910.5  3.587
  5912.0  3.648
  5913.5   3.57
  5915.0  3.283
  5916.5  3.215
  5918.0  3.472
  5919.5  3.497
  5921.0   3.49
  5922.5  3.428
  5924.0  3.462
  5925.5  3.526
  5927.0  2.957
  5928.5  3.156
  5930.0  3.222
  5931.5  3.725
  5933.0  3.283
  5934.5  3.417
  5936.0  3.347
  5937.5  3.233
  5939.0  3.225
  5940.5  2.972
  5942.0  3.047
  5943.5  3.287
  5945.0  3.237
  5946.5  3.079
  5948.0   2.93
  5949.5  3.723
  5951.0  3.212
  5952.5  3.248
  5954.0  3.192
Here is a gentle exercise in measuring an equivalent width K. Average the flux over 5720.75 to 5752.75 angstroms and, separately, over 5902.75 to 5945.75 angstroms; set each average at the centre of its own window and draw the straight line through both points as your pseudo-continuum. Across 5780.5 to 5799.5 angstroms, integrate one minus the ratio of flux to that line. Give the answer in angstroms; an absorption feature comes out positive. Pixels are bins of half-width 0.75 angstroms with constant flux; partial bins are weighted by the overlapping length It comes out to 4.97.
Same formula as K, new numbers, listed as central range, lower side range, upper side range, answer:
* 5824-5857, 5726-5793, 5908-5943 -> 4.1 angstroms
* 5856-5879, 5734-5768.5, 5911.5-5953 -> 2.9 angstroms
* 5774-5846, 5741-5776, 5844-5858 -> 6.7 angstroms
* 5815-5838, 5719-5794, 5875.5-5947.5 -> 3.3 angstroms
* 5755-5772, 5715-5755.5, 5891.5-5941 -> 2.3 angstroms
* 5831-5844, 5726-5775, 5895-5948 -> 2.2 angstroms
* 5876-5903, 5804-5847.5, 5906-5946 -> 0.7 angstroms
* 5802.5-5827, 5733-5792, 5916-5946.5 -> 2.6 angstroms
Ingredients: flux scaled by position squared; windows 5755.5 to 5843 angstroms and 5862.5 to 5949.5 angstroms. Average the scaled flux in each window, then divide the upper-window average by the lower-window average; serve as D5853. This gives 0.8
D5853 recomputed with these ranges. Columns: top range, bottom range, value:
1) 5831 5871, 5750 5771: 0.73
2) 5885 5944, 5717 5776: 0.61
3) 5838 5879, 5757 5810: 0.85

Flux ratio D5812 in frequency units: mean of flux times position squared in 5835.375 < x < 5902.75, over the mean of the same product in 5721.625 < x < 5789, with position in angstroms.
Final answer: 0.69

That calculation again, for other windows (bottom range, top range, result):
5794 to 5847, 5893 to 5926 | 0.90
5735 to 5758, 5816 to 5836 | 0.69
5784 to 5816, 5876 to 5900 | 0.87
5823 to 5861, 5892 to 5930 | 0.92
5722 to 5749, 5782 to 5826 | 0.65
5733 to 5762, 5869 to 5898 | 0.64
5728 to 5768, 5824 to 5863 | 0.68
